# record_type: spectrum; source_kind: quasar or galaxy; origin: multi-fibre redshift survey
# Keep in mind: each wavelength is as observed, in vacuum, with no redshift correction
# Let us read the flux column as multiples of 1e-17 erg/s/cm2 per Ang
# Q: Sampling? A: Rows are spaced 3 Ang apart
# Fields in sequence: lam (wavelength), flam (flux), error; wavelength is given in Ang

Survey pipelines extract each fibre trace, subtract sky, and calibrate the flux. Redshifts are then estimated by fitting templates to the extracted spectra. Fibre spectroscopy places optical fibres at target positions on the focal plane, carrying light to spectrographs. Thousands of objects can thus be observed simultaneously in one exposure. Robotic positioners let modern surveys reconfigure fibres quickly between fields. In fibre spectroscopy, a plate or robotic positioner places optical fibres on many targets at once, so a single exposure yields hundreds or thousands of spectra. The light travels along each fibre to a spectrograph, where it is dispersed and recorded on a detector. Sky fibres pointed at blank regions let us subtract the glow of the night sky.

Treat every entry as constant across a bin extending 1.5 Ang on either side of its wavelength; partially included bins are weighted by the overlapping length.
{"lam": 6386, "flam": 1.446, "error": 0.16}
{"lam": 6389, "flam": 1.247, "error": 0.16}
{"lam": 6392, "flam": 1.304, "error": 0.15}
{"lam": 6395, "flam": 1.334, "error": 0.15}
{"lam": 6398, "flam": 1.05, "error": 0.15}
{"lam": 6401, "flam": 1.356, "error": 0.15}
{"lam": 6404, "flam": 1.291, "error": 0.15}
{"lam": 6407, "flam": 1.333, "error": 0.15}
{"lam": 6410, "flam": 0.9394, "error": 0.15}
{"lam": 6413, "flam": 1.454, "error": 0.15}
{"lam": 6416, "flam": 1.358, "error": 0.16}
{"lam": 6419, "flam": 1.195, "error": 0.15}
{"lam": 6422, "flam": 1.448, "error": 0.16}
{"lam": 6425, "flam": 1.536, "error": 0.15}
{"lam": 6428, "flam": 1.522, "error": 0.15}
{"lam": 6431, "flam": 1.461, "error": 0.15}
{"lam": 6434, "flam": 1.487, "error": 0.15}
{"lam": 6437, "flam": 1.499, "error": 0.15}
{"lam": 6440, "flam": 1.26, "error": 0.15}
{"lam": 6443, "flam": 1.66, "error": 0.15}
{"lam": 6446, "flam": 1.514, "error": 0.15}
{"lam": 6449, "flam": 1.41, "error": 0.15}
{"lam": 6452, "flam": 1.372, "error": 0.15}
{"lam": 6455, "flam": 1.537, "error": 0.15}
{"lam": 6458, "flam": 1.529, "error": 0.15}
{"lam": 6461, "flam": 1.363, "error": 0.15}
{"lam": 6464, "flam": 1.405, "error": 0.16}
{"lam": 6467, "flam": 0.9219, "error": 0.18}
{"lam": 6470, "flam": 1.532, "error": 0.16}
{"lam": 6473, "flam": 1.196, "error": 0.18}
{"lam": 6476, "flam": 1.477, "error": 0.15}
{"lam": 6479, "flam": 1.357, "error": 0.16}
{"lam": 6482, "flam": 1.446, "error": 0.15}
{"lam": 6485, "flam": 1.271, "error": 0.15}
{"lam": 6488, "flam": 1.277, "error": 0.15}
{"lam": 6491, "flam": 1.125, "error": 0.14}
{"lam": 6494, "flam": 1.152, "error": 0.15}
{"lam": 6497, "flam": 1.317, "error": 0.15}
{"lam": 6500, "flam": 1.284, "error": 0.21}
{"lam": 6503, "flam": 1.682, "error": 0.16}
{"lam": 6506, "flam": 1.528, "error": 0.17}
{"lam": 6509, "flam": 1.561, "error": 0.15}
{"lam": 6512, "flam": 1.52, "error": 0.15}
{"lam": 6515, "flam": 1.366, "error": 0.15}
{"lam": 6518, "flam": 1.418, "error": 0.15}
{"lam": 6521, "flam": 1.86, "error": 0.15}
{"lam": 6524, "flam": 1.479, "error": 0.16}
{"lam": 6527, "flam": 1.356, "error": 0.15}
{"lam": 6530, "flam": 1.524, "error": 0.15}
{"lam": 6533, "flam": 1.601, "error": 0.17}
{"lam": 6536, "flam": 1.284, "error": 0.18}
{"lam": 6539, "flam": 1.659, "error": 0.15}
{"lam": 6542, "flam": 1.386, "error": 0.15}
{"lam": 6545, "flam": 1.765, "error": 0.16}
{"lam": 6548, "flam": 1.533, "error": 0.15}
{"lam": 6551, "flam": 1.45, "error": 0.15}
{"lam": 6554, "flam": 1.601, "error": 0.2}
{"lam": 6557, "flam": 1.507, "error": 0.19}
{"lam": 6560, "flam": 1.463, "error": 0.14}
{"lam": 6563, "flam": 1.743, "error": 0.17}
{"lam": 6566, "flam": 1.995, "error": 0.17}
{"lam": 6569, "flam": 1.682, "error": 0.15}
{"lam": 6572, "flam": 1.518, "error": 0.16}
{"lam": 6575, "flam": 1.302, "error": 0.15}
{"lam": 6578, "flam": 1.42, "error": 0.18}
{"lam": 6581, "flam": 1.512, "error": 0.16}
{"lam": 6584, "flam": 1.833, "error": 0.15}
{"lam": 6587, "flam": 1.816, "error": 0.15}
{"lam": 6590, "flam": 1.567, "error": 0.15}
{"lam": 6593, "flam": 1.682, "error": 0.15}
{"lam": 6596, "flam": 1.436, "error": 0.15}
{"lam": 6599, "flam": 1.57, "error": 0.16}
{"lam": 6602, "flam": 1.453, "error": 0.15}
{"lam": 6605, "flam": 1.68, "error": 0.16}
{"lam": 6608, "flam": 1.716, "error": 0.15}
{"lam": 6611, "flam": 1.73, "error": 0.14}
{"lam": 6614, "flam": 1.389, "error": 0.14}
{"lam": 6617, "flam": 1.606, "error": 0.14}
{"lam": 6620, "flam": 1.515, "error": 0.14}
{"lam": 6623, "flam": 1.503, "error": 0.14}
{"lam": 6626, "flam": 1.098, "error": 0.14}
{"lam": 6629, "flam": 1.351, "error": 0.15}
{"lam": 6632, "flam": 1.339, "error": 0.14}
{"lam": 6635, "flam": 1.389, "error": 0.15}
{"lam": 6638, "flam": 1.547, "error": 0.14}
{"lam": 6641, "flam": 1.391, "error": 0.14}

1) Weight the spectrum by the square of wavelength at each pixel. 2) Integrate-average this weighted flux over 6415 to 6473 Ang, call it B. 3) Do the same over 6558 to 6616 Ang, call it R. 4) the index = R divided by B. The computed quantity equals 1.18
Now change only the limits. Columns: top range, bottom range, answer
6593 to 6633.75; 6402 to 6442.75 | 1.15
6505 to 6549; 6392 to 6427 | 1.21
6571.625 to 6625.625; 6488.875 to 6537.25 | 1.11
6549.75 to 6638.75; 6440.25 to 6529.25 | 1.13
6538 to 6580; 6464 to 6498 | 1.25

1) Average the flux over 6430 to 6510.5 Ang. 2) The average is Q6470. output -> 1.39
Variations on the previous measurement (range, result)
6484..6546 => 1.45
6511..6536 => 1.5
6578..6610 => 1.62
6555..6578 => 1.59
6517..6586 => 1.56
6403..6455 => 1.4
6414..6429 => 1.41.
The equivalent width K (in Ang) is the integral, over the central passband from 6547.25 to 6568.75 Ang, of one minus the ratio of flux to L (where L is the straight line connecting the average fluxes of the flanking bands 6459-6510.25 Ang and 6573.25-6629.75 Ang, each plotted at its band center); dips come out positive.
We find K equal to -2.23 Ang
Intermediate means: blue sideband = 1.35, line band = 1.62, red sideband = 1.54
